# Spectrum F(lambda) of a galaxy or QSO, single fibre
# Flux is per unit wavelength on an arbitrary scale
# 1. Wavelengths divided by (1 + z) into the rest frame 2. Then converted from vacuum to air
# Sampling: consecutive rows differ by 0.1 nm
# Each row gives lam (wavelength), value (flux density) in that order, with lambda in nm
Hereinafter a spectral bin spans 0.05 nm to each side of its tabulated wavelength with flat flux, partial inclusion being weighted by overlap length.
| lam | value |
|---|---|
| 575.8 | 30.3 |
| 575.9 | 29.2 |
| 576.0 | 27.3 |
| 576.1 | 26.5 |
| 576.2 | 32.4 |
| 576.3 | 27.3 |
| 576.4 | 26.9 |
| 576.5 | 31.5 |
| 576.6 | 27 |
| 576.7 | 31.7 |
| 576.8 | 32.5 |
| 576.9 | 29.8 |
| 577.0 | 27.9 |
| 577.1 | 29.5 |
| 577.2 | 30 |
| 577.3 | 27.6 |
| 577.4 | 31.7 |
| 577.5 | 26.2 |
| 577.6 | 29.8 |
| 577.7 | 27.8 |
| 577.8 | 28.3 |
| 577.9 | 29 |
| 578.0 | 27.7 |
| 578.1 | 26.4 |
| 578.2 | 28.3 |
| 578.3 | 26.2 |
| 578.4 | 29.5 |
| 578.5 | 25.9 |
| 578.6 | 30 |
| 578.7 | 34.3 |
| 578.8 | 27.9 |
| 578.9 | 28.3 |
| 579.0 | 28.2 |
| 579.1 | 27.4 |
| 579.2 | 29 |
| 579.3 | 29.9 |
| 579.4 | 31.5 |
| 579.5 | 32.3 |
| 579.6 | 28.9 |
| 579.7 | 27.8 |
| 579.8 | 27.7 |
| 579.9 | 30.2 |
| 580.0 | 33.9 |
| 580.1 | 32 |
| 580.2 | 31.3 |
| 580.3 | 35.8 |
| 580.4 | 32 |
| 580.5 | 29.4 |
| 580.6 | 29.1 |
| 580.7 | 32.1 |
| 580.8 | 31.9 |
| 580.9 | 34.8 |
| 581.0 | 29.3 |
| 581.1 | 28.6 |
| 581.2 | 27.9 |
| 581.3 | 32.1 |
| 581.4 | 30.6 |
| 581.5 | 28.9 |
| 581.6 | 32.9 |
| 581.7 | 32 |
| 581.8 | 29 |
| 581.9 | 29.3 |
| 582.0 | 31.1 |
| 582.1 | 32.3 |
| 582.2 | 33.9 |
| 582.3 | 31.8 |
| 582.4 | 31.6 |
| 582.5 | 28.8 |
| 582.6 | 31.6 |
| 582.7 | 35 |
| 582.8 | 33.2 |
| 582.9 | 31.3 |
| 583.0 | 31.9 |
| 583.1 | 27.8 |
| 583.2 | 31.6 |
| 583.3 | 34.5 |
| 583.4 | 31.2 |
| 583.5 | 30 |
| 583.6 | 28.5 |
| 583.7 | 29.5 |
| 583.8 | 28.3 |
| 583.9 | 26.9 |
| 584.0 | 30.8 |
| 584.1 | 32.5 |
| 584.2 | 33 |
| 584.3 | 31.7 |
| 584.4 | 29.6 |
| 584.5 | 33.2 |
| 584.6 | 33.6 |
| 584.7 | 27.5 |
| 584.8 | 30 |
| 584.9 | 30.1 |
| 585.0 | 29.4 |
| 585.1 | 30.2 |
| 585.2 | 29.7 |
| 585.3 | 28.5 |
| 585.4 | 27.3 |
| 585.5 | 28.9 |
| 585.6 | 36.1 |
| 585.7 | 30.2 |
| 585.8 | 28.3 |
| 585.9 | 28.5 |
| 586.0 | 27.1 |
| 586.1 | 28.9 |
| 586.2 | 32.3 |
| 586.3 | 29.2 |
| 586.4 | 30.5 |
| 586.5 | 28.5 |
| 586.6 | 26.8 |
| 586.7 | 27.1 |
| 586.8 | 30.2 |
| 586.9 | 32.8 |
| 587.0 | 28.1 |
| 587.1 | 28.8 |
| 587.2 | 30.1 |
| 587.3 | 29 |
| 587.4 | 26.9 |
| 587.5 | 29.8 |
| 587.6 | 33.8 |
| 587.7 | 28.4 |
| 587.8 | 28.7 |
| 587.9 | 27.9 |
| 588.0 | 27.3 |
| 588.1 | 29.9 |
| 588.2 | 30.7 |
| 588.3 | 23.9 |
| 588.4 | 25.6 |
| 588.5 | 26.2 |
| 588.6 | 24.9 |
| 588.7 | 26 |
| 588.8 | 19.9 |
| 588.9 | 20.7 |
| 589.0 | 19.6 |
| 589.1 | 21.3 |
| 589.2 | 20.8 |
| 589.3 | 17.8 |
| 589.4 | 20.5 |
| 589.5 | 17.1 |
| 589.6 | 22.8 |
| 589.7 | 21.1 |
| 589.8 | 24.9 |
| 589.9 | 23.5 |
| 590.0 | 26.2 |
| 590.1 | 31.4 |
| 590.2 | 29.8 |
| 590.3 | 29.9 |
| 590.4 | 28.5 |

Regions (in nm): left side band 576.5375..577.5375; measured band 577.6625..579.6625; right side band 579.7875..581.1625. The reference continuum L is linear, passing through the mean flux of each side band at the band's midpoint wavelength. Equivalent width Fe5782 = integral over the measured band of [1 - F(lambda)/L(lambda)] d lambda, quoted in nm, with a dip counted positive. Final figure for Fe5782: 0.100 nm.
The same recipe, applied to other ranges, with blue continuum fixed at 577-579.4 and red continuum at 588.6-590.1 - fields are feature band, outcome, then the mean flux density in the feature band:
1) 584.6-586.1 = -0.315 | 29.5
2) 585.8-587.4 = -0.367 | 29.1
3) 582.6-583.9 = -0.266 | 30.9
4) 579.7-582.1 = -0.341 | 30.9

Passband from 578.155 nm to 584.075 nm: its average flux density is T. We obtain 30.5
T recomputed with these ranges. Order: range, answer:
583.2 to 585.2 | 30.6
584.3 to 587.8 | 29.7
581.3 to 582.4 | 31.2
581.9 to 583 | 31.9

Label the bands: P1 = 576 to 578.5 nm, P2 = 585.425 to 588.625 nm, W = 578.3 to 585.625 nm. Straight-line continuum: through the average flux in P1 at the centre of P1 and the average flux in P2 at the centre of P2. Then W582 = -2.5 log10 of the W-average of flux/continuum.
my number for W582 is -0.06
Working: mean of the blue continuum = 28.7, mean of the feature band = 30.6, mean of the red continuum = 28.9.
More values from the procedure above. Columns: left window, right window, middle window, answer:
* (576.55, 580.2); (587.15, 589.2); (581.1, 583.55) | -0.11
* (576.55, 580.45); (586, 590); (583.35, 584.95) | -0.11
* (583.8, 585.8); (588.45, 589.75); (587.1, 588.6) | -0.18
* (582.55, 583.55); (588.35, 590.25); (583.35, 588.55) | -0.07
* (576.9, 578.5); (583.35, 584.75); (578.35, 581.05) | -0.05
